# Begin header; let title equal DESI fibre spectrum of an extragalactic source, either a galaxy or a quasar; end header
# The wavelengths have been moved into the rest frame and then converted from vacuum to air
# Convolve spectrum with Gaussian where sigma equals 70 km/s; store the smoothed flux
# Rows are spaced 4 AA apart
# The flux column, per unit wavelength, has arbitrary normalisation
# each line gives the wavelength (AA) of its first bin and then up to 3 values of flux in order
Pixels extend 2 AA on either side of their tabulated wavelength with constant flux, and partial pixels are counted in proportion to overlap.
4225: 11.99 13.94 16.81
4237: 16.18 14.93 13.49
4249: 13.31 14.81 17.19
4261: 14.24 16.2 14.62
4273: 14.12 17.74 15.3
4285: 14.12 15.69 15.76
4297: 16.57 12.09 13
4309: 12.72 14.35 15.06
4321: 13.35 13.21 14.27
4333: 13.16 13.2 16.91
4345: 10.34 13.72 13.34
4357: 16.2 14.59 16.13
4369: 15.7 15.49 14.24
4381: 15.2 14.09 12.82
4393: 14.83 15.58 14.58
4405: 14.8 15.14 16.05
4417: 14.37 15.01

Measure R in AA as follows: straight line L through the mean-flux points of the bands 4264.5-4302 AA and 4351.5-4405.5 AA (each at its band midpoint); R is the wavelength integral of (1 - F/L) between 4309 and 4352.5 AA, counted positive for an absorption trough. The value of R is 3.9 AA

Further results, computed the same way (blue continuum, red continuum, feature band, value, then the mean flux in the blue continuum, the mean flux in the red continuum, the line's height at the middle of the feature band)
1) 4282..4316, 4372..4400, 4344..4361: 0.9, 14.3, 14.6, 14.5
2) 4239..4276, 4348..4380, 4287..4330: 2.1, 14.8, 15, 14.9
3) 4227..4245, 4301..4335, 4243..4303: -2.3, 15.2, 13.5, 14.5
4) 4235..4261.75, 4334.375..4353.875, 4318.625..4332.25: 0.2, 14.9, 13.5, 13.8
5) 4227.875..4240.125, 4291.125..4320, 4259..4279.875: -0.6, 15.7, 14.2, 14.9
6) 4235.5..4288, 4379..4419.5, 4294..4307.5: 0.9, 15.1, 14.7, 15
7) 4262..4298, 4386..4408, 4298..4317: 2.3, 15.5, 14.5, 15.3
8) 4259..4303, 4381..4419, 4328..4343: 0.6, 15.1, 14.7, 14.9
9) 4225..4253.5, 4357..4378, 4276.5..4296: -1.0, 14.6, 15.4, 14.9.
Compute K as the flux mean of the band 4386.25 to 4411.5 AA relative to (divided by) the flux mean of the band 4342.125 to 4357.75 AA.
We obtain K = 1.09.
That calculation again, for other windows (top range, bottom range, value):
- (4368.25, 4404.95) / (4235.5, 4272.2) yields 0.98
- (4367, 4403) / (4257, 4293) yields 0.96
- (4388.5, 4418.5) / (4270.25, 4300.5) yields 0.97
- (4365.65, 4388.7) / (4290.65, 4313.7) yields 1.05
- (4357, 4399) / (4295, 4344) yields 1.07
